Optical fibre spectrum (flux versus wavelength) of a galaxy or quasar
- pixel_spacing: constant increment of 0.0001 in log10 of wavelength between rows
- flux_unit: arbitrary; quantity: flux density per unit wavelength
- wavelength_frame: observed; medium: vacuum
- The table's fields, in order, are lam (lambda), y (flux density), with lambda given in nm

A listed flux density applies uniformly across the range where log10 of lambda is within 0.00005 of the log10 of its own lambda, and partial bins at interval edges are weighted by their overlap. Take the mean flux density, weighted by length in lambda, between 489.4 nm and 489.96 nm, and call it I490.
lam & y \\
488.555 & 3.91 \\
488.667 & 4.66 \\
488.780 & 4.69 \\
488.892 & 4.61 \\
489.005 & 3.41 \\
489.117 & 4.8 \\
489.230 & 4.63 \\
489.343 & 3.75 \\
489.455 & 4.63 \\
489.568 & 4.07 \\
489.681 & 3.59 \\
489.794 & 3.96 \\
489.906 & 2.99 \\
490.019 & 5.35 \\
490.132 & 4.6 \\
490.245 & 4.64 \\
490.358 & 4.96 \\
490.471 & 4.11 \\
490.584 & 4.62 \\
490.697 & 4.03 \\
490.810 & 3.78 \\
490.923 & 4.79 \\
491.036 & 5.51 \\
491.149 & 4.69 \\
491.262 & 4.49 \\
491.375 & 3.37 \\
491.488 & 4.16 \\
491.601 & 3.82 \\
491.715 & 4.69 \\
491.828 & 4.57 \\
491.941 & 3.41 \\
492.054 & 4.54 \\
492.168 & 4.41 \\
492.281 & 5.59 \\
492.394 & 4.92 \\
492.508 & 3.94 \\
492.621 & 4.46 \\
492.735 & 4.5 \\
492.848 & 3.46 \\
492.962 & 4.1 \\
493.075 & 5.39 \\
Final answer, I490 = 3.85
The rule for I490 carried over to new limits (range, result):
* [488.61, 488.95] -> 4.65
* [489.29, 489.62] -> 4.16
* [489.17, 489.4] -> 4.2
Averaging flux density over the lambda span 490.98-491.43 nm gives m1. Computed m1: 4.52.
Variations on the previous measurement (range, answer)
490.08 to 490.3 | 4.62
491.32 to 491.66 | 3.78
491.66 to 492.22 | 4.32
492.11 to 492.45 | 4.97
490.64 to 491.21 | 4.56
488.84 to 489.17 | 4.27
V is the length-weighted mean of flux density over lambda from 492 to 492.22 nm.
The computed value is 4.46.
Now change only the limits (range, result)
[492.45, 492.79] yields 4.29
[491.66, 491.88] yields 4.64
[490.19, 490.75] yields 4.47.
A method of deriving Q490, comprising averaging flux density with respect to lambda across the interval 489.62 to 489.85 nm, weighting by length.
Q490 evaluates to 3.78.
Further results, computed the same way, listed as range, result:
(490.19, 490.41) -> 4.8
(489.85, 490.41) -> 4.5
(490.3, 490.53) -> 4.53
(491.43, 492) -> 4.13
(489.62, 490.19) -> 4.1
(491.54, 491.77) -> 4.24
